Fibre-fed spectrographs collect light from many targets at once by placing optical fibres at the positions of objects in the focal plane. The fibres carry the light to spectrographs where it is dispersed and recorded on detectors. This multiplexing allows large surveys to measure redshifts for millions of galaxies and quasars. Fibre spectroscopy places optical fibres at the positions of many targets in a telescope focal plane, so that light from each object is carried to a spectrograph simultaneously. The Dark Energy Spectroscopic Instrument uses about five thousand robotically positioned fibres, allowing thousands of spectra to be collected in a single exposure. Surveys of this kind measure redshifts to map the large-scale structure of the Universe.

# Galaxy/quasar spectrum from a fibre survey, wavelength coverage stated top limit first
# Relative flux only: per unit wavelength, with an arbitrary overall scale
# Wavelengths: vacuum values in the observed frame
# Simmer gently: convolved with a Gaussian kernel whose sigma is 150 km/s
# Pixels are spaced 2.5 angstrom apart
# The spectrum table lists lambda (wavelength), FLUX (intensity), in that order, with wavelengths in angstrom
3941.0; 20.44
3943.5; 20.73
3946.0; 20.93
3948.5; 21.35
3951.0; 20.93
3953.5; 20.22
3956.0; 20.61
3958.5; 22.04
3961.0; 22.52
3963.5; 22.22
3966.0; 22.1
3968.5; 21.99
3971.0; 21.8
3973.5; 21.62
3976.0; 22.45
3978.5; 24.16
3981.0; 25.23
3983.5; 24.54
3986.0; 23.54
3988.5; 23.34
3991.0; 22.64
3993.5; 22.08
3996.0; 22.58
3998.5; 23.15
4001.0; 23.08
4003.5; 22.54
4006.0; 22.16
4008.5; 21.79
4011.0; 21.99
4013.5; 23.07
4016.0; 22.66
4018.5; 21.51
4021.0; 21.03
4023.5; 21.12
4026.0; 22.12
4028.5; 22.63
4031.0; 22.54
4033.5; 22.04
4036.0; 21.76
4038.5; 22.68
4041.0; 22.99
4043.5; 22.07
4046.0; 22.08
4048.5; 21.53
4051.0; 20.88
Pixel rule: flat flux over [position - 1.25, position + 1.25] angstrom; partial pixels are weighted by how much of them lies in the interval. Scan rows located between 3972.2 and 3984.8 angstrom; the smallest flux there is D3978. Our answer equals 21.62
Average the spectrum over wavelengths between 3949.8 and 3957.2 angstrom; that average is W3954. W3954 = 20.6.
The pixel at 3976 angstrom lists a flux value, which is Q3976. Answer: 22.45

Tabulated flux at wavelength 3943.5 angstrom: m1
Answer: 20.73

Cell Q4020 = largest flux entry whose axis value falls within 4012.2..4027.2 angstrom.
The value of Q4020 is 23.07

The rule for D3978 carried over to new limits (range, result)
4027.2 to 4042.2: 21.76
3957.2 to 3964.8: 22.04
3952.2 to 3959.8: 20.22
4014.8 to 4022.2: 21.03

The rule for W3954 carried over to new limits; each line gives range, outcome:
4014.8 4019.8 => 22.1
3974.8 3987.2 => 24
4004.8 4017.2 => 22.3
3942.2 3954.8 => 20.8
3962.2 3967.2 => 22.2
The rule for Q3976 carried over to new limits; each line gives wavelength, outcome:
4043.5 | 22.07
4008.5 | 21.79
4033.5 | 22.04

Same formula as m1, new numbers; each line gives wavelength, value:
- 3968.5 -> 21.99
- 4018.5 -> 21.51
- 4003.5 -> 22.54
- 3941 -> 20.44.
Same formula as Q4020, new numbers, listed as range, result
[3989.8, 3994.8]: 22.64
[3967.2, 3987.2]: 25.23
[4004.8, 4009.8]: 22.16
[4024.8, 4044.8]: 22.99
